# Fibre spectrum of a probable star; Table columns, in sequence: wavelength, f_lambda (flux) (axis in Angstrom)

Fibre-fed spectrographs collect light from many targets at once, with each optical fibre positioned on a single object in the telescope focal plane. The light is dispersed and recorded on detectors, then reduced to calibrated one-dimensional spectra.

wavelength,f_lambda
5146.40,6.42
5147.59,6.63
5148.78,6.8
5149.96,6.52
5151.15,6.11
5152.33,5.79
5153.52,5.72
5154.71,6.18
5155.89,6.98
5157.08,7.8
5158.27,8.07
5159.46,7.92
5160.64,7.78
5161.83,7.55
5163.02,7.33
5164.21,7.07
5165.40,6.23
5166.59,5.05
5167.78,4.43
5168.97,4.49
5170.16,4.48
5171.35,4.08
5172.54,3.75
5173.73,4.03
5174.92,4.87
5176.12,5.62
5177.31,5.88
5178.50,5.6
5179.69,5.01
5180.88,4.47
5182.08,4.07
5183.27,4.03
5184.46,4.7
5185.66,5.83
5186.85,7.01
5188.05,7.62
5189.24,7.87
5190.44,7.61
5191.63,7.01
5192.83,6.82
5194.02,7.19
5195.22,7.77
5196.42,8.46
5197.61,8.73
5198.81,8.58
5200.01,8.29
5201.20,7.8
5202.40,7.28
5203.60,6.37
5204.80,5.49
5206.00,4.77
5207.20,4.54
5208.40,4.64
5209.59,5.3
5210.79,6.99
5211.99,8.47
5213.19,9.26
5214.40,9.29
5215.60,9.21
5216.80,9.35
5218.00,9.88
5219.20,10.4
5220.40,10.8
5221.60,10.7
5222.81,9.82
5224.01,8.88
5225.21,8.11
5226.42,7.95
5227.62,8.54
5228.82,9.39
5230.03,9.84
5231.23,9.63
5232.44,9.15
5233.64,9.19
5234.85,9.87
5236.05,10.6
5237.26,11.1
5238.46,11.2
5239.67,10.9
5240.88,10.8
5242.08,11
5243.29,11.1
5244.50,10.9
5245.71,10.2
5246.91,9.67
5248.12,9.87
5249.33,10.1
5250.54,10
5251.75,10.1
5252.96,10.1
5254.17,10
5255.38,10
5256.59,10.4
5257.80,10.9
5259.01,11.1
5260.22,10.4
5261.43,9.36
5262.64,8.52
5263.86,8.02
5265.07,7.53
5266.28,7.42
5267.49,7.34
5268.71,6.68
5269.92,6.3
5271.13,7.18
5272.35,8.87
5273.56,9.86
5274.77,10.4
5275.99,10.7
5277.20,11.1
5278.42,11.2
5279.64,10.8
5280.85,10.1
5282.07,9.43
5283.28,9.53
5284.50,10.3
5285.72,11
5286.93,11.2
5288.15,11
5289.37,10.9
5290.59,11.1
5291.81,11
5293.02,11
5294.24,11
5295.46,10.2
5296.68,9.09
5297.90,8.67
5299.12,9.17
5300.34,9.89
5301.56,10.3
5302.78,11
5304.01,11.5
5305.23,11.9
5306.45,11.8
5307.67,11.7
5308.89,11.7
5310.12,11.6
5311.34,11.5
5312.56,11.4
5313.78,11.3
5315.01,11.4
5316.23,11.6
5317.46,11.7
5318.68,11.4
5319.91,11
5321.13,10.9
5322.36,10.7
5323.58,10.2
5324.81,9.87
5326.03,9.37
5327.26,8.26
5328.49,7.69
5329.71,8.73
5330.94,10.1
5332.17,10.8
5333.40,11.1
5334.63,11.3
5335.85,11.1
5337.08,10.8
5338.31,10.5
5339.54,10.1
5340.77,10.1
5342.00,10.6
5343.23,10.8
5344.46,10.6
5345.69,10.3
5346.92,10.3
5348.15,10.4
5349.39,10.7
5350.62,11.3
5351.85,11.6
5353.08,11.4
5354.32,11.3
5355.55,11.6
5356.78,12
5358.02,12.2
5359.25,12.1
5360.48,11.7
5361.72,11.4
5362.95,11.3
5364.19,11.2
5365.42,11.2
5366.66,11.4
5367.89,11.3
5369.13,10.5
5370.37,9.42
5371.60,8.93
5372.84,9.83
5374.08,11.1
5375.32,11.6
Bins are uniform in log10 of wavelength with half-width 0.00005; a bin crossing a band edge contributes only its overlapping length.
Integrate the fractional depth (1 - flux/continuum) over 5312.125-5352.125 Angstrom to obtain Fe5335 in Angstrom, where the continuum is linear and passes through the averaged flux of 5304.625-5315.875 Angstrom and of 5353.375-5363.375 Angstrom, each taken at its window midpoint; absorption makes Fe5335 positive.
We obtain 3.8 Angstrom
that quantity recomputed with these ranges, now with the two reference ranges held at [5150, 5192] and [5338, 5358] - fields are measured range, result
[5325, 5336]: 0.7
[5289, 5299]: -1.0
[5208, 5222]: -3.0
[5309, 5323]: -1.9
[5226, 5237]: -2.6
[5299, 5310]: -1.6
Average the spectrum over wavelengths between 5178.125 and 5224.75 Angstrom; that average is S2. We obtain 7.35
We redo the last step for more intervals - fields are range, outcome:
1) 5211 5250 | 9.82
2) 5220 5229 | 9.23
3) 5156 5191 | 5.88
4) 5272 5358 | 10.7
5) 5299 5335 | 10.7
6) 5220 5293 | 9.83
